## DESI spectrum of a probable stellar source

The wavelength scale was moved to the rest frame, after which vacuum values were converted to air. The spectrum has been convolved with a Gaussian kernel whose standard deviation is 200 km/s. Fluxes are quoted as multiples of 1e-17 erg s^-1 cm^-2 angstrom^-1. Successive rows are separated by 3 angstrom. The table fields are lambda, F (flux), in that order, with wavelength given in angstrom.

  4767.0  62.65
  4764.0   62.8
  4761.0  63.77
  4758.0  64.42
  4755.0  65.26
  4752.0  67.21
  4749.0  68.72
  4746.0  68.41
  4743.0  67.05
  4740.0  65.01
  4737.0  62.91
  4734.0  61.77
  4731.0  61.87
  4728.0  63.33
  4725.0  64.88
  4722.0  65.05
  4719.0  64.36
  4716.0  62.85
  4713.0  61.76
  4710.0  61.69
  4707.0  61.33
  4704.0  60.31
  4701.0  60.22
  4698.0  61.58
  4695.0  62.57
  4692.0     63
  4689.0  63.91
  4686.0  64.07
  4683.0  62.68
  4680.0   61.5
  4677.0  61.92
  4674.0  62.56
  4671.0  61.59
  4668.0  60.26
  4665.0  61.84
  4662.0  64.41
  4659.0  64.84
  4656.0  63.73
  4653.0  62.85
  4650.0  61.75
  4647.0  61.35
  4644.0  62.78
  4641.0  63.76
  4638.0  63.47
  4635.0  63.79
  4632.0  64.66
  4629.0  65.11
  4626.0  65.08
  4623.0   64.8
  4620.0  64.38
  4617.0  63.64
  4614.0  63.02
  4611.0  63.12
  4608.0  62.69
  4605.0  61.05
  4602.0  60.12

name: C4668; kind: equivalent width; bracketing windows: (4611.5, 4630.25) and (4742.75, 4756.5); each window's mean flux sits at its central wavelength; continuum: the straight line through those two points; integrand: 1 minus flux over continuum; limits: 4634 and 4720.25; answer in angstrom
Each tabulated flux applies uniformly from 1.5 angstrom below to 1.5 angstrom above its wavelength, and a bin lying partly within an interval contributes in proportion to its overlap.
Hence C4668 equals 4.09 angstrom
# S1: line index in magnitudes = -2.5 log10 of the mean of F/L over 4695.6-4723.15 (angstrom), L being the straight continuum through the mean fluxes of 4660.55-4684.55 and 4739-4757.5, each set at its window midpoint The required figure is 0.04 mag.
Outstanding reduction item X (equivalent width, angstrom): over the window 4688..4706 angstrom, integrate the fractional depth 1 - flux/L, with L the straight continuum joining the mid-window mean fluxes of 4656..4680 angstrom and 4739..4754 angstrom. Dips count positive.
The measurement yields 0.7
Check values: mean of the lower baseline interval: 62.5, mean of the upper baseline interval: 67.3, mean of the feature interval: 61.9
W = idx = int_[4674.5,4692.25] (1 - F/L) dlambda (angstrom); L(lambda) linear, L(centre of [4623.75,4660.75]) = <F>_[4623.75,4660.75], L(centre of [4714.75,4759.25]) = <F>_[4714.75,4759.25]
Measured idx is 0.4 angstrom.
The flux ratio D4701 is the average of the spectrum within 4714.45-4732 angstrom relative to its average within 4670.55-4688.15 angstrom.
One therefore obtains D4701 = 1.02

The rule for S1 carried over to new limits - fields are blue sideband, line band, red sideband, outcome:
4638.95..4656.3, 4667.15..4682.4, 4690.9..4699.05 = 0.01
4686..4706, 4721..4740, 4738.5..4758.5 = 0.03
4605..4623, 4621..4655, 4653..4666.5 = 0.00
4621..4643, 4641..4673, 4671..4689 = 0.01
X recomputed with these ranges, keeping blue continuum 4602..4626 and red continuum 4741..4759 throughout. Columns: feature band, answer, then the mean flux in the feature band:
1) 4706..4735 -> 1.4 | 62.9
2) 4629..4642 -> -0.1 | 64.1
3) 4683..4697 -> 0.4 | 63.2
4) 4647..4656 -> 0.3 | 62.4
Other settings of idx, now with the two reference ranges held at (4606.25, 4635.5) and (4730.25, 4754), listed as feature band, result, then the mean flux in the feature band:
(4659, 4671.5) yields 0.4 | 62.4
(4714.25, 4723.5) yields 0.2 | 64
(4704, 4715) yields 0.6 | 61.5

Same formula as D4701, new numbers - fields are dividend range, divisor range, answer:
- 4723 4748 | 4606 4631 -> 1.01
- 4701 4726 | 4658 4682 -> 1.00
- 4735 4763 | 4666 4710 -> 1.06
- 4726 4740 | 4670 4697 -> 1.00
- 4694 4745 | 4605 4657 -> 0.99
